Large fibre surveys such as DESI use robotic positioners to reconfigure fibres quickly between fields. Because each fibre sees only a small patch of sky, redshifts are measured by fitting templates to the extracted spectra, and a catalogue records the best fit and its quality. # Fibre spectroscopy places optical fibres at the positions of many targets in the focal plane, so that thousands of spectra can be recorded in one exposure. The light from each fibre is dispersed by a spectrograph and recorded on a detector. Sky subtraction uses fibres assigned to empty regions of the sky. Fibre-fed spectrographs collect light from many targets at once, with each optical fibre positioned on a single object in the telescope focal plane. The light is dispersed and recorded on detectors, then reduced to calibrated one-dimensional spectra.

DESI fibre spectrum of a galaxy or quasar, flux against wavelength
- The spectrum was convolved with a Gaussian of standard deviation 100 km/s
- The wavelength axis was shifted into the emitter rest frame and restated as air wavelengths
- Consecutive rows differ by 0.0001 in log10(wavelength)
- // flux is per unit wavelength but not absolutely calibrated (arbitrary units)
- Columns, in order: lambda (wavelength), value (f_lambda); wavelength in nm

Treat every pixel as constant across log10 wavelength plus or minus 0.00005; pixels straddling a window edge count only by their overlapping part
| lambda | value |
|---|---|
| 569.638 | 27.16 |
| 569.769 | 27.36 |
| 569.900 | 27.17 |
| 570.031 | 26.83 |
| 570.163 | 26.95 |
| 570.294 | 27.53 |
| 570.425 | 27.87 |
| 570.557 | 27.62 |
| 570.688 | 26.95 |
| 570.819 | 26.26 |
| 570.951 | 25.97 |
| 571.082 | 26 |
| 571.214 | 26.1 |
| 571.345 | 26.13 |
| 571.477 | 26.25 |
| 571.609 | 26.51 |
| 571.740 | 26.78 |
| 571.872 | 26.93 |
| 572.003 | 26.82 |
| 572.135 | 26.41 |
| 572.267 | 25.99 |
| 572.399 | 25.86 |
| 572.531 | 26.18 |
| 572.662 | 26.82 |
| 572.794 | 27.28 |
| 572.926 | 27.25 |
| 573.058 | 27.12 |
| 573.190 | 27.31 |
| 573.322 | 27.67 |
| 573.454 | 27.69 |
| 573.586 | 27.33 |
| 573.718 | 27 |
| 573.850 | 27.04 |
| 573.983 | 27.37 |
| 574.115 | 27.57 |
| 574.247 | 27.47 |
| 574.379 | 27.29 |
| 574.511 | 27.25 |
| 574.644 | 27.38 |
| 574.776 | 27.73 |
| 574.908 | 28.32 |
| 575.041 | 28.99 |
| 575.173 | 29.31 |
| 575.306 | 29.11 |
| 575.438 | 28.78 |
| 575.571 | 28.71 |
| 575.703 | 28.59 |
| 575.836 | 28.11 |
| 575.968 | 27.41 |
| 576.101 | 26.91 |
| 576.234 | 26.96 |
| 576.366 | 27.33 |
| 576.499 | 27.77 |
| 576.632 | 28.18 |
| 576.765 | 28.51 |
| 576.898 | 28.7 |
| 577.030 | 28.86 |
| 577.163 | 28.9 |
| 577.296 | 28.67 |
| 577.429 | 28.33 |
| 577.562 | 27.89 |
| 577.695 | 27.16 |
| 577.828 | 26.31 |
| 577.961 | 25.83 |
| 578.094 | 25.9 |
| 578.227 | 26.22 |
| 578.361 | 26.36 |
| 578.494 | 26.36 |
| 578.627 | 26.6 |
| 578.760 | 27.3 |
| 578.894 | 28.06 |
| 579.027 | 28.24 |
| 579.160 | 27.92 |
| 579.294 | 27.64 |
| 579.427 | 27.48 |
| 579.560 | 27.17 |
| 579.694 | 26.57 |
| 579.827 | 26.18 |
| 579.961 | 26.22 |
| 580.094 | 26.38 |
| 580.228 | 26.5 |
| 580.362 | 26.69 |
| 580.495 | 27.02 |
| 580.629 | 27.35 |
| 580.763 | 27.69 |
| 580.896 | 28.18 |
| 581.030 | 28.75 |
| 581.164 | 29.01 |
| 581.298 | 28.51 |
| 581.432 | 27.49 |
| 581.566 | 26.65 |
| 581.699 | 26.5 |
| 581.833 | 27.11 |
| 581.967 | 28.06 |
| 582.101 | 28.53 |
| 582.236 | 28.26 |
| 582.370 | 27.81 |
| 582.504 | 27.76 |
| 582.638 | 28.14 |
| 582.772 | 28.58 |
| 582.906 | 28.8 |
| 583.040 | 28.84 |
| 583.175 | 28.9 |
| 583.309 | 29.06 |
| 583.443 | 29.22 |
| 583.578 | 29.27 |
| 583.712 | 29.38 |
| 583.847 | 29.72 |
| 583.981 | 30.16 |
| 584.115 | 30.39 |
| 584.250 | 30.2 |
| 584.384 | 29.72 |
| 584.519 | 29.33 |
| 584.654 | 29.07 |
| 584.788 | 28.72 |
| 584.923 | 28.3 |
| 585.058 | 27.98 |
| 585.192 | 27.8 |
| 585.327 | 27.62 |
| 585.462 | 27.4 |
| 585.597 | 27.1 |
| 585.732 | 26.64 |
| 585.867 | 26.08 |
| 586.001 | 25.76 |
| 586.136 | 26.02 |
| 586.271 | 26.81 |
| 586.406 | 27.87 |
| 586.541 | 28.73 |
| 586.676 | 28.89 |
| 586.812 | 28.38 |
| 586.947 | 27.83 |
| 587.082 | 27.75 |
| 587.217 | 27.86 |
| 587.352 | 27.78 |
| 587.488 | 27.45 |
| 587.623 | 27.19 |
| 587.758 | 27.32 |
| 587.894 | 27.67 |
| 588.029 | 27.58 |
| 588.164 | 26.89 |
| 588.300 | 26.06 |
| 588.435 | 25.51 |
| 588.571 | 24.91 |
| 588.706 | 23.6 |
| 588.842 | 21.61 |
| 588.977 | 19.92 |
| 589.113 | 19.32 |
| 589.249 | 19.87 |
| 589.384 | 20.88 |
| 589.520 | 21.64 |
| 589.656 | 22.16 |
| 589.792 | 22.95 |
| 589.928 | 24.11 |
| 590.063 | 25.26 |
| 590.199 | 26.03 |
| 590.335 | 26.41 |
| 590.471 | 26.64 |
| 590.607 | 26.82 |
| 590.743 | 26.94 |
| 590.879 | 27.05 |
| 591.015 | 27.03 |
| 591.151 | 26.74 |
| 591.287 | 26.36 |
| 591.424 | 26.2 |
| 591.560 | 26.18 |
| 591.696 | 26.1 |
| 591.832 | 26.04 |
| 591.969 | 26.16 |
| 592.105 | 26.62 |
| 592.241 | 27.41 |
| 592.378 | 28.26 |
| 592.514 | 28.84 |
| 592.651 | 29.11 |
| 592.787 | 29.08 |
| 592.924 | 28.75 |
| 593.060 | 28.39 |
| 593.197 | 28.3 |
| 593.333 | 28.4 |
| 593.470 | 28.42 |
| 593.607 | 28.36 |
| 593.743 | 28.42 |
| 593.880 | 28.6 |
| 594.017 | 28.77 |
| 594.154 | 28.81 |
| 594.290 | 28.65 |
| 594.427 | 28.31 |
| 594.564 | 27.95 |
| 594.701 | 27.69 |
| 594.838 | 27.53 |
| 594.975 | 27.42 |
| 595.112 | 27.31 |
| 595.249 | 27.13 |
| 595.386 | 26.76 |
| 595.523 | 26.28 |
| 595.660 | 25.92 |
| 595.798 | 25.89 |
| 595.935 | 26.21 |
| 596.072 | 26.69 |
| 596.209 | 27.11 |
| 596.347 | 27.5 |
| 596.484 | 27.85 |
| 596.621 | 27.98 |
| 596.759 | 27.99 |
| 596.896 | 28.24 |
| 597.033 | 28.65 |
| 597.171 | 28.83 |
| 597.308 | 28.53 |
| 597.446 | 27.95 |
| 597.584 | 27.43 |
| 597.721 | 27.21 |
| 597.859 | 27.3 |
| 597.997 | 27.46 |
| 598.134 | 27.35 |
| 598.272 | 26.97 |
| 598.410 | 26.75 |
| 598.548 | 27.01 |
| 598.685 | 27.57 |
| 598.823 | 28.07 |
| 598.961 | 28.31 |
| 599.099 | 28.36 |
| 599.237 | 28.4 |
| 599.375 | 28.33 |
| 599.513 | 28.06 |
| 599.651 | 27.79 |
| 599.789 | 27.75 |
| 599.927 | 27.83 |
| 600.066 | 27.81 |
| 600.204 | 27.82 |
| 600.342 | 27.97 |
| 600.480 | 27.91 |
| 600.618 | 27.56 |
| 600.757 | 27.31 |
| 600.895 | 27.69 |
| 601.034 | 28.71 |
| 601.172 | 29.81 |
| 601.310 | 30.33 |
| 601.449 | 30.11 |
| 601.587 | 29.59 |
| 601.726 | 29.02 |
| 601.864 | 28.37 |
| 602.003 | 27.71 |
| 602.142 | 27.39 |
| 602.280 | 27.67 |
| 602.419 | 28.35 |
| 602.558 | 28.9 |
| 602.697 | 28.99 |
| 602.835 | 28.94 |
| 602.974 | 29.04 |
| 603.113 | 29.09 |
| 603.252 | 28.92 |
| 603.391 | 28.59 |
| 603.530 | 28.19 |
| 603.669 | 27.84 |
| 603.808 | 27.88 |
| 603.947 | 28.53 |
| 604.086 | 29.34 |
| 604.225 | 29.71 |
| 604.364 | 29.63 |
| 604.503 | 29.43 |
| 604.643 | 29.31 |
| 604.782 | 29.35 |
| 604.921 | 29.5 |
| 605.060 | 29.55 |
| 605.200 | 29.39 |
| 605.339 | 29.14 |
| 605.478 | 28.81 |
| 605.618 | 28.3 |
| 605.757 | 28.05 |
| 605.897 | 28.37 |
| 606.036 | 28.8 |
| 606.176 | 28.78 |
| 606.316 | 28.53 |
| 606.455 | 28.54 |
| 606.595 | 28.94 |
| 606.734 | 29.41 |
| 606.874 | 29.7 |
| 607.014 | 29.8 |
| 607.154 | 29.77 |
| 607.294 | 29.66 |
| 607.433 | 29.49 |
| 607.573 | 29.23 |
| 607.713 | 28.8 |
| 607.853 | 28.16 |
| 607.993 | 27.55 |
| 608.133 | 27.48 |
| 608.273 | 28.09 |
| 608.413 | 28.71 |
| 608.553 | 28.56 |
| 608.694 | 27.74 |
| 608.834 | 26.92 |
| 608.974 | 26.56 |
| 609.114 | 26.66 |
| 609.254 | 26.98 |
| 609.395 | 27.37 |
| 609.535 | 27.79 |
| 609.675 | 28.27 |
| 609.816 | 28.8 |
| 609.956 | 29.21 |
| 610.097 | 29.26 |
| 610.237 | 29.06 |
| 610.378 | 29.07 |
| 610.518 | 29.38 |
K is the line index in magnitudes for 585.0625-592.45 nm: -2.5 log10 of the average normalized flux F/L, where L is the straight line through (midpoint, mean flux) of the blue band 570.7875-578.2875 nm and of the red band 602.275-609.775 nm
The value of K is 0.08 mag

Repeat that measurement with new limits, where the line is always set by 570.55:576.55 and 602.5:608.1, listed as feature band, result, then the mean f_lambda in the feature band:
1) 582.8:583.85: -0.05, 29.1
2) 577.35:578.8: 0.03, 26.8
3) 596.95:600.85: 0.03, 27.8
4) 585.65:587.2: 0.02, 27.4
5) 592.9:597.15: 0.02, 27.8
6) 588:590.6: 0.18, 23.8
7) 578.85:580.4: 0.02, 27.1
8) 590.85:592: 0.07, 26.4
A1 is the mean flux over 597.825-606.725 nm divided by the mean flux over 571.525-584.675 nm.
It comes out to 1.03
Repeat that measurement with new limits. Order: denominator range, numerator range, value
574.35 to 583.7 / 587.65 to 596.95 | 0.95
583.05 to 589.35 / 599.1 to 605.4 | 1.05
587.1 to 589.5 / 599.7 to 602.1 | 1.15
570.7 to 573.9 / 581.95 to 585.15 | 1.08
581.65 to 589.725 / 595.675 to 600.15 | 1.02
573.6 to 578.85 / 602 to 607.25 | 1.04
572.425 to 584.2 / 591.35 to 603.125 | 1.00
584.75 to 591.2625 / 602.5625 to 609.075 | 1.11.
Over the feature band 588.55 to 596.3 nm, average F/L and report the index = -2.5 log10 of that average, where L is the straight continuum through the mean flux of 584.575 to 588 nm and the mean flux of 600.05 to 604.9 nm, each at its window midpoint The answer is 0.07 mag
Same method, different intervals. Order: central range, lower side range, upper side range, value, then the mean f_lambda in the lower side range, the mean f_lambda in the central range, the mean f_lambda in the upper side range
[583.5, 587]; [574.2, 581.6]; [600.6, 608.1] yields -0.013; 27.6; 28.3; 28.8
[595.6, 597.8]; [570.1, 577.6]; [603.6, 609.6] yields 0.030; 27.4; 27.5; 28.6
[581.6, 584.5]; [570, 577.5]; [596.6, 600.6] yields -0.046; 27.4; 28.8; 27.8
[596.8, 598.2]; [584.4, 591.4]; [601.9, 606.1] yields -0.009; 26.1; 27.9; 28.8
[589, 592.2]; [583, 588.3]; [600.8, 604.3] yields 0.140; 28.1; 24.9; 28.7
